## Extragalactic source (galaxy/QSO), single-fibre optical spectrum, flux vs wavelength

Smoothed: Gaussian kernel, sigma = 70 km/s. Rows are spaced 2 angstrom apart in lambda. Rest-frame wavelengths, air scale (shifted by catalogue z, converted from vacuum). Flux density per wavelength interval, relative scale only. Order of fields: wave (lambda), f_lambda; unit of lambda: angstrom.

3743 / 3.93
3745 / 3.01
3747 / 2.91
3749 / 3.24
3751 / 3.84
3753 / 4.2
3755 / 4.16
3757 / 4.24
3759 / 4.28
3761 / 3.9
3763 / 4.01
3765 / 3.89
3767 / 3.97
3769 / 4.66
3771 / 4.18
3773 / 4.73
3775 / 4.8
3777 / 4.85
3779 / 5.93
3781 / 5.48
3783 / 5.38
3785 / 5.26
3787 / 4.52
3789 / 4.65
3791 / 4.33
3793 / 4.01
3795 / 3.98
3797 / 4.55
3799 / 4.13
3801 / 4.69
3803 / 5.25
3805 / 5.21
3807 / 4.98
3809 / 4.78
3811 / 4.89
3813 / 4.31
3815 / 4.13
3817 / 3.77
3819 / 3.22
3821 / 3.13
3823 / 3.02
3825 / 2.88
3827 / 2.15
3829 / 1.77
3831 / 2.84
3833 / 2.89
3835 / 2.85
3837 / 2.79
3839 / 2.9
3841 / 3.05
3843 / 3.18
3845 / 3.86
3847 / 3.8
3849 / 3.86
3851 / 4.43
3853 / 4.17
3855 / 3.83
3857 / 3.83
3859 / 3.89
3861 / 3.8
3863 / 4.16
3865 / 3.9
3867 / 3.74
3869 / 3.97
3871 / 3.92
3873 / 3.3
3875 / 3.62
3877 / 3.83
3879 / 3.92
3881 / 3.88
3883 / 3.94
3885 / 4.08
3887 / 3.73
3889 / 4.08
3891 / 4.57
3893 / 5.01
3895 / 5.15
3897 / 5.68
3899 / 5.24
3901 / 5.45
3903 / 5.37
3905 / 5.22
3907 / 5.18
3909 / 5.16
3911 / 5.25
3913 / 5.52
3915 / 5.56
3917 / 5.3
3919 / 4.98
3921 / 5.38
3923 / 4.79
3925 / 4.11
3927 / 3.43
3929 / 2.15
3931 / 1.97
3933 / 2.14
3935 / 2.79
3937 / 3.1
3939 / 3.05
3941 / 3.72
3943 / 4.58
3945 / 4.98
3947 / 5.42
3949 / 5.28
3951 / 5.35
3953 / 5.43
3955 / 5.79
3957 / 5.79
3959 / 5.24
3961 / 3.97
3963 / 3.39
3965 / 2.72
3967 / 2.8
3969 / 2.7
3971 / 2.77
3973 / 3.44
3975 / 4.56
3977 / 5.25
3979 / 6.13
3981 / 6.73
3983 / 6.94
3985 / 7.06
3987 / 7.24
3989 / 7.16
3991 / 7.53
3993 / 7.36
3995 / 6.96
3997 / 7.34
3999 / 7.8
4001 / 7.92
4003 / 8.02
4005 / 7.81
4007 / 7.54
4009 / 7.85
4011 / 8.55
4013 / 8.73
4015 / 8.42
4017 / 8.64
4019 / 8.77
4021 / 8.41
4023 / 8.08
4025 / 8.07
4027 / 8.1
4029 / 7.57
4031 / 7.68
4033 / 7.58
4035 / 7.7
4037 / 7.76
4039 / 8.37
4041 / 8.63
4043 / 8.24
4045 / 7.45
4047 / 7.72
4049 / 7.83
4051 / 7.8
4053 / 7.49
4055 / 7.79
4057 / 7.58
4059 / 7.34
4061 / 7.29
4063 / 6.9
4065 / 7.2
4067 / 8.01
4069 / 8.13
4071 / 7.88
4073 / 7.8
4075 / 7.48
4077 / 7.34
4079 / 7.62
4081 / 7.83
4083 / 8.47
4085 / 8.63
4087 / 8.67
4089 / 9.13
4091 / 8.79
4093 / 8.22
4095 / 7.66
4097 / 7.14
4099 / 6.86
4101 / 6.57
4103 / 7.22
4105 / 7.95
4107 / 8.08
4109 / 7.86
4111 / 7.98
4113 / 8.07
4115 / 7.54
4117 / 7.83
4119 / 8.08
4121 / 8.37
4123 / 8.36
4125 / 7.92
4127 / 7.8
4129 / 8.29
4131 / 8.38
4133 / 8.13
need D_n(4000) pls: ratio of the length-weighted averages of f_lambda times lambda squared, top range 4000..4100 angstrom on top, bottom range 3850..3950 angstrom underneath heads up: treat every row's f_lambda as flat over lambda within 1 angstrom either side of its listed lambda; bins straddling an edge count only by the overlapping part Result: 2.0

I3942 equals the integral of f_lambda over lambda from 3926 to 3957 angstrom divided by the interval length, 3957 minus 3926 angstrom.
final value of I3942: 4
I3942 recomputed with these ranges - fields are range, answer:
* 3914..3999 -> 4.85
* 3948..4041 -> 6.64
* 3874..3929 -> 4.67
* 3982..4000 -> 7.27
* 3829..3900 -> 3.85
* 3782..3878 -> 3.86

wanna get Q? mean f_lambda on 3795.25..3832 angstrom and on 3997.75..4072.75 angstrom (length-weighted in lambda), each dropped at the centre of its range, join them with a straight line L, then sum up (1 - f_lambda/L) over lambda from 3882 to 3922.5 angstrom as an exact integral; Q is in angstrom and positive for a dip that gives 3.7 angstrom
